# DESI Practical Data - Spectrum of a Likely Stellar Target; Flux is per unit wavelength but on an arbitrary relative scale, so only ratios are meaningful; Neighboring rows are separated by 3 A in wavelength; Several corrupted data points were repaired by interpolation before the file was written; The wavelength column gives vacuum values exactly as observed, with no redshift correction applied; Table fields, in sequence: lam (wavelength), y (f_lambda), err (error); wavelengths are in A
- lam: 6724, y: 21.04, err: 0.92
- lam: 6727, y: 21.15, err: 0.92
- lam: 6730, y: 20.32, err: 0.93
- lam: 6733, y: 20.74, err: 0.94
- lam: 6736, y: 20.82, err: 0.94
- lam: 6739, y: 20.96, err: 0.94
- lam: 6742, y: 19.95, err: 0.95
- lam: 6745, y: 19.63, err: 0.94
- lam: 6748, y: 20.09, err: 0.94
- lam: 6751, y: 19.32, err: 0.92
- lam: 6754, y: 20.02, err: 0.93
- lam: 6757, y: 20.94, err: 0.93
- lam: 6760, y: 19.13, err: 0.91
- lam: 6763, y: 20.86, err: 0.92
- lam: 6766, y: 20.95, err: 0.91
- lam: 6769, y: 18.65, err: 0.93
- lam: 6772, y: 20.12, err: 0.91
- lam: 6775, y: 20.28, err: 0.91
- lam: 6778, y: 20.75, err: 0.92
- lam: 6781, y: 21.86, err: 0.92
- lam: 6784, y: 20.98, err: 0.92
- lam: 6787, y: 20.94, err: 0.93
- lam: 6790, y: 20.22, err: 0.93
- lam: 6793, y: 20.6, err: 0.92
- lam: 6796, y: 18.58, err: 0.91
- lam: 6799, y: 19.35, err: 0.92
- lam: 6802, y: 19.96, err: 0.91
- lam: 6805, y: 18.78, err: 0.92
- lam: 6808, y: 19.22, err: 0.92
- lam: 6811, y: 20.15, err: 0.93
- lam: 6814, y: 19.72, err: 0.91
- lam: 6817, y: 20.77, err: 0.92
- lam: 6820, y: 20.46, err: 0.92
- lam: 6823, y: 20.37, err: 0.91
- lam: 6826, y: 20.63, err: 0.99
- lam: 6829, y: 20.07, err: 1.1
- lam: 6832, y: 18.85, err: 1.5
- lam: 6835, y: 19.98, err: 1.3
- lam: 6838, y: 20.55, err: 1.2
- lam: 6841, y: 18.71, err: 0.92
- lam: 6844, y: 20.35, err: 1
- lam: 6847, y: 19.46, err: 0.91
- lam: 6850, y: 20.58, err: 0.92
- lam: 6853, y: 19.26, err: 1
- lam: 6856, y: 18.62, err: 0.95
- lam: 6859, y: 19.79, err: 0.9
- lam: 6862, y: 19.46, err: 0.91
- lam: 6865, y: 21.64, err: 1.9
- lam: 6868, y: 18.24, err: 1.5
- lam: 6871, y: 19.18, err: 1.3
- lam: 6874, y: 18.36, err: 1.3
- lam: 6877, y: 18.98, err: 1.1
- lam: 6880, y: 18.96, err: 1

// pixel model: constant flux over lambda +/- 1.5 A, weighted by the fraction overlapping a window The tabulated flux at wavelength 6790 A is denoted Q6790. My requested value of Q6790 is 20.22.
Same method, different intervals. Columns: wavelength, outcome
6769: 18.65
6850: 20.58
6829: 20.07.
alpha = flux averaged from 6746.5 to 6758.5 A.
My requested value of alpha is 20.1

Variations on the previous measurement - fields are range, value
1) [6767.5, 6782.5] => 20.3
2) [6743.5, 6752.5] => 19.7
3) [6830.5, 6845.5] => 19.7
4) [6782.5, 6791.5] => 20.7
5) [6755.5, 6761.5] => 20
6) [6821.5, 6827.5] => 20.5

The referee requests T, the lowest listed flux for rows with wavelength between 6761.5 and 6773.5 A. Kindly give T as 18.65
